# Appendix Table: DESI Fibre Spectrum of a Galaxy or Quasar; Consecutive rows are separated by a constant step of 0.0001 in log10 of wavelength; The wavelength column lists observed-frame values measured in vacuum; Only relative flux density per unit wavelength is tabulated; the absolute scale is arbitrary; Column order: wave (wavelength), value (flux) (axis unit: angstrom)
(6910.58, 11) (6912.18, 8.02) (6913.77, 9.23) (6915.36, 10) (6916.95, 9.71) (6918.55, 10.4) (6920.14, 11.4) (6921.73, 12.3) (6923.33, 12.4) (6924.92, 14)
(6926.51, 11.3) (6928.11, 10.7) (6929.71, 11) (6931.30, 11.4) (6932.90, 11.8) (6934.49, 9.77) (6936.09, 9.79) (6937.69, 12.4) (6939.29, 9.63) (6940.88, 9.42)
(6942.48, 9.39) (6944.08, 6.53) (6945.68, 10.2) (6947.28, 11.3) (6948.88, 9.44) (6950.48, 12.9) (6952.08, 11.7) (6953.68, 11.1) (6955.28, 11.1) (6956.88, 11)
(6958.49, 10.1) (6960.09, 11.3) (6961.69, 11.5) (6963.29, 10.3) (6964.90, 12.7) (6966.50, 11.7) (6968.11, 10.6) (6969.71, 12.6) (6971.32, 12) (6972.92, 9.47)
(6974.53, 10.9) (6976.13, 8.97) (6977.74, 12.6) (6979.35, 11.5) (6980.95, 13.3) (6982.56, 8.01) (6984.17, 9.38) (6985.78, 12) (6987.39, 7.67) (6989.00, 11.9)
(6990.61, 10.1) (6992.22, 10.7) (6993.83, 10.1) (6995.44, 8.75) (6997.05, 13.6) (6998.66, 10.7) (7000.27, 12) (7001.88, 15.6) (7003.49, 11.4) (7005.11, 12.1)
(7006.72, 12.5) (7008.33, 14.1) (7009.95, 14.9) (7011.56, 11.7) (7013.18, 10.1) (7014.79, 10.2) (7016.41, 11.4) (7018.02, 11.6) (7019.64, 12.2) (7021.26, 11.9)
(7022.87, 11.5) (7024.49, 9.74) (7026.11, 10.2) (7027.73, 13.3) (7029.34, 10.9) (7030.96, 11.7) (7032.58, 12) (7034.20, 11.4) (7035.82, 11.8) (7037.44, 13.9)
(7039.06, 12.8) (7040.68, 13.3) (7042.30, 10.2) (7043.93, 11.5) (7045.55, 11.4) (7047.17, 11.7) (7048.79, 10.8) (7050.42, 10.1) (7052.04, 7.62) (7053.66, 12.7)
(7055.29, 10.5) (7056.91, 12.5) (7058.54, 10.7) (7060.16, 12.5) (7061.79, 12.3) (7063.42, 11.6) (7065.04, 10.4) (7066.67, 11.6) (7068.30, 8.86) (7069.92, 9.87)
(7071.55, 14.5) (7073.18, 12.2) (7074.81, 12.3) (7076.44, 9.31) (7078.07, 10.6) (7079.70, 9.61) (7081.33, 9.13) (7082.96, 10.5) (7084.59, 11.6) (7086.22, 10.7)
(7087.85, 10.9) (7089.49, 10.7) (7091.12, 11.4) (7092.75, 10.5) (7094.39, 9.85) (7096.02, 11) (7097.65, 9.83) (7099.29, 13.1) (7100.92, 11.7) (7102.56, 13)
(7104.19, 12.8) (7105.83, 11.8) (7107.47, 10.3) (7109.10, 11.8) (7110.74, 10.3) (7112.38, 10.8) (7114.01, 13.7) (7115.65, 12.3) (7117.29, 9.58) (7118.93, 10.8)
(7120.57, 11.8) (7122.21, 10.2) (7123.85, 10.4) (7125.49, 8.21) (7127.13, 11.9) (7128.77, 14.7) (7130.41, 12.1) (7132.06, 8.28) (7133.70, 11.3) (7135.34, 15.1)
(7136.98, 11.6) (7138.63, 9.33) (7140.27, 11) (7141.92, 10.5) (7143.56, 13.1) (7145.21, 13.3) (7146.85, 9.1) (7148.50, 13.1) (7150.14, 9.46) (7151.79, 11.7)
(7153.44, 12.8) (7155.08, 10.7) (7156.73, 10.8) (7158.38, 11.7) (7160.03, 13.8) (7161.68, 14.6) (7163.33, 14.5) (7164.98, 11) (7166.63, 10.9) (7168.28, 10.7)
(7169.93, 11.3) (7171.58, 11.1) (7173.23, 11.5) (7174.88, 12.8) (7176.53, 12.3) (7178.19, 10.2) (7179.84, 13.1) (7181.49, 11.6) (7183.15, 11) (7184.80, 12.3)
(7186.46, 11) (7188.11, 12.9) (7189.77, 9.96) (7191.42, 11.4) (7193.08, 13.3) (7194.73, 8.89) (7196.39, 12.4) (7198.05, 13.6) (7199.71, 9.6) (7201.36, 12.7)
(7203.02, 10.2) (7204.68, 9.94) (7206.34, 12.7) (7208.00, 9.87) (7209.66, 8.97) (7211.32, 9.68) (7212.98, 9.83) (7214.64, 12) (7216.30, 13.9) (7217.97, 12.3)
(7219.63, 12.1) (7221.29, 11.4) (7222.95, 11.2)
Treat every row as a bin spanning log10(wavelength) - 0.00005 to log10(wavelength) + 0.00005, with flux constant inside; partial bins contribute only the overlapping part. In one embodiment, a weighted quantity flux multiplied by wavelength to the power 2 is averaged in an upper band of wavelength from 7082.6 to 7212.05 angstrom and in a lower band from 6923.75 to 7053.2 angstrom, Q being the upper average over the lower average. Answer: 1.1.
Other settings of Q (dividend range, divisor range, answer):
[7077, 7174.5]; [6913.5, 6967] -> 1.10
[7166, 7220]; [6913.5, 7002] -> 1.12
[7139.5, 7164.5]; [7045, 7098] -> 1.13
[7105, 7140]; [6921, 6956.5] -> 1.09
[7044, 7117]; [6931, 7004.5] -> 1.06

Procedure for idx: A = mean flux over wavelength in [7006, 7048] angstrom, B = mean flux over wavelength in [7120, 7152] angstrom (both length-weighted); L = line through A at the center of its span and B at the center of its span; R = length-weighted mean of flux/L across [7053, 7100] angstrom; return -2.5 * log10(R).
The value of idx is 0.05 mag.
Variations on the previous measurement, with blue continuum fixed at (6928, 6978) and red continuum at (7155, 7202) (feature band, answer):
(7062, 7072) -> 0.02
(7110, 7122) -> 0.02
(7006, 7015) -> -0.13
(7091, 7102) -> 0.03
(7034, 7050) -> -0.06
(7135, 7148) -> 0.01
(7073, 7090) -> 0.07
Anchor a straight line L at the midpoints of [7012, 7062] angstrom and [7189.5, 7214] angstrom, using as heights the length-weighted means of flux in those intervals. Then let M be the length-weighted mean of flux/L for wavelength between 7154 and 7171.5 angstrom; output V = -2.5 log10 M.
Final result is -0.09 mag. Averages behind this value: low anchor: 11.4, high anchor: 10.9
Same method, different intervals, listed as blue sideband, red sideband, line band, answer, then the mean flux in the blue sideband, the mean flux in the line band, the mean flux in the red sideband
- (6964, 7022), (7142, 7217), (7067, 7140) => 0.03 mag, 11.4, 11.1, 11.6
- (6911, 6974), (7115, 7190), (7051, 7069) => 0.02 mag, 10.8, 11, 11.6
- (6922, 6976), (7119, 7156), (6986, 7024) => -0.05 mag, 10.9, 11.6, 11.3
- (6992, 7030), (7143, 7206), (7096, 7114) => 0.01 mag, 11.7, 11.6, 11.7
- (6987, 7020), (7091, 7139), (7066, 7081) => 0.05 mag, 11.6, 10.9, 11.3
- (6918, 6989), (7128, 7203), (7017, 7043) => -0.06 mag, 10.9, 11.8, 11.7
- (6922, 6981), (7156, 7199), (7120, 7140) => 0.04 mag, 11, 11.2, 11.9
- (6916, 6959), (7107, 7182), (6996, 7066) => -0.06 mag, 10.8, 11.7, 11.6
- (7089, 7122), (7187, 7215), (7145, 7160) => -0.03 mag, 11.3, 11.5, 11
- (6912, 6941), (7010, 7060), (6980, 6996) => 0.10 mag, 10.9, 10.2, 11.4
